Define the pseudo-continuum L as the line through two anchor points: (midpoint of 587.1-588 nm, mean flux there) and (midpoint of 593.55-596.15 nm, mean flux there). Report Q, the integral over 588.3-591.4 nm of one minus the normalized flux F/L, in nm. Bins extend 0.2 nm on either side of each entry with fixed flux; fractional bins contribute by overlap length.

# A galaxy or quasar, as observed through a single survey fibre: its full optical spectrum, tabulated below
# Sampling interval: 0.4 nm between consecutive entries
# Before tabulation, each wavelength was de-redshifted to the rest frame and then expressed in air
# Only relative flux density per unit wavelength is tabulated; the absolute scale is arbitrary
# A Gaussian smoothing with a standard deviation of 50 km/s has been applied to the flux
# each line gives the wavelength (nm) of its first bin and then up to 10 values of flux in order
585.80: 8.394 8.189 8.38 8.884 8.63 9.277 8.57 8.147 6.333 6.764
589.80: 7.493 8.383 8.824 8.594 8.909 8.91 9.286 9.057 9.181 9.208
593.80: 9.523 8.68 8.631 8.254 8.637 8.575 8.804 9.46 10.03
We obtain 0.35 nm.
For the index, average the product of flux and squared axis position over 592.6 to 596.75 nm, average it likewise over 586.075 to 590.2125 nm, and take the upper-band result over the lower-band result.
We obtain 1.13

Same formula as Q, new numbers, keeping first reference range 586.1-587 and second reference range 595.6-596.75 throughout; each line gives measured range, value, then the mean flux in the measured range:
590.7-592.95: -0.07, 8.96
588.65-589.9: 0.23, 6.97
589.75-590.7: 0.04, 8.29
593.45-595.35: 0.01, 8.8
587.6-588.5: -0.04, 8.84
